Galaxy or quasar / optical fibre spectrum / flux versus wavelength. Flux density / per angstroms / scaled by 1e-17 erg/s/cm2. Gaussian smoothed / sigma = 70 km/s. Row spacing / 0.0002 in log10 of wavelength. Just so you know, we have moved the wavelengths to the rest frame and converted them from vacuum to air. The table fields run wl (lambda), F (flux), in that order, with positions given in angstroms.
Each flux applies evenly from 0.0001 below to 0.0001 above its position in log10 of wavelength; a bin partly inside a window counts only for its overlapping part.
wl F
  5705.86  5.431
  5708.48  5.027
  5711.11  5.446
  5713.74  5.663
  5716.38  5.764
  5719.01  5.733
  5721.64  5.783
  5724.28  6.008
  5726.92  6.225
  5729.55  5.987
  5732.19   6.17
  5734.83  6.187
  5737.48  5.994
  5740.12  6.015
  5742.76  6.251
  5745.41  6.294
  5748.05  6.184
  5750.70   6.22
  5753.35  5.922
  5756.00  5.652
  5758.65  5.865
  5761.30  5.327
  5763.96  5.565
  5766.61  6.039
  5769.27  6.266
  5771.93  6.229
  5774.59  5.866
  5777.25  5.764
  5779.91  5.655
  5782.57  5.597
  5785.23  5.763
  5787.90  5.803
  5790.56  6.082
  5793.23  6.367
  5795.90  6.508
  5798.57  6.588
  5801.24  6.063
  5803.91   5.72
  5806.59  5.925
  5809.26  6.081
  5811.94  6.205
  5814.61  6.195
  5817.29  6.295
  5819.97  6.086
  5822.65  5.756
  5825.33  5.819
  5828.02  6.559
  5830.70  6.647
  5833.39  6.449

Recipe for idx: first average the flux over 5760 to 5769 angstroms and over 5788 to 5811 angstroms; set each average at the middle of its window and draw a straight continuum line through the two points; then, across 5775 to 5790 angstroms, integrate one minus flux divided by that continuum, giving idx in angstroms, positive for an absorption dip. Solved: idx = 0.5 angstroms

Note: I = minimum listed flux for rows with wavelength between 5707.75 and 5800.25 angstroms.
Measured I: 5.027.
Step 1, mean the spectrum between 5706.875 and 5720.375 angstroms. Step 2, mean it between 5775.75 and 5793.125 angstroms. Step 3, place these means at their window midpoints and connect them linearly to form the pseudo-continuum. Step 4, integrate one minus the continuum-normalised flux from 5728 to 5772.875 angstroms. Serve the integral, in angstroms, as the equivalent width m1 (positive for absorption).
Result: -2.6 angstroms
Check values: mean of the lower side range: 5.53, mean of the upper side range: 5.82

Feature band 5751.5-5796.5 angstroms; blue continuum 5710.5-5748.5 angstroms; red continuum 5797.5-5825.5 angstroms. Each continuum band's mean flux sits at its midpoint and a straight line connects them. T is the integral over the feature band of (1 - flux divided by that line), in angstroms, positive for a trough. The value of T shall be 1.05 angstroms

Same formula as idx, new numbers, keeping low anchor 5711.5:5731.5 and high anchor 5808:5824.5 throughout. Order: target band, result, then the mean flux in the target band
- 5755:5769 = 0.5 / 5.73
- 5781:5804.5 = -0.1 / 6.06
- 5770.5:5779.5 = 0.1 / 5.92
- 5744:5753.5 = -0.4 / 6.18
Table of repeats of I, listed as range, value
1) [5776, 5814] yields 5.597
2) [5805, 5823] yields 5.756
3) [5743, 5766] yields 5.327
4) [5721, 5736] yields 5.783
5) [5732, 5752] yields 5.994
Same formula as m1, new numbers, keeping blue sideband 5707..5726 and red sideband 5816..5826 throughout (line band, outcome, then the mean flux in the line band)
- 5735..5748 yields -1.0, 6.15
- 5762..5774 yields -0.3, 5.97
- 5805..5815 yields -0.2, 6.08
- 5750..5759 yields -0.2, 5.9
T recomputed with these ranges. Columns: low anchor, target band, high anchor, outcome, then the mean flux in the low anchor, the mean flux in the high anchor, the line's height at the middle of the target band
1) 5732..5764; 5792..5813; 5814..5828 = -0.5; 5.98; 6.07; 6.05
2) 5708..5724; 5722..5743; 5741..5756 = -0.7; 5.62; 6.12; 5.88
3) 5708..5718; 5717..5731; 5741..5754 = -0.5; 5.52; 6.18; 5.73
